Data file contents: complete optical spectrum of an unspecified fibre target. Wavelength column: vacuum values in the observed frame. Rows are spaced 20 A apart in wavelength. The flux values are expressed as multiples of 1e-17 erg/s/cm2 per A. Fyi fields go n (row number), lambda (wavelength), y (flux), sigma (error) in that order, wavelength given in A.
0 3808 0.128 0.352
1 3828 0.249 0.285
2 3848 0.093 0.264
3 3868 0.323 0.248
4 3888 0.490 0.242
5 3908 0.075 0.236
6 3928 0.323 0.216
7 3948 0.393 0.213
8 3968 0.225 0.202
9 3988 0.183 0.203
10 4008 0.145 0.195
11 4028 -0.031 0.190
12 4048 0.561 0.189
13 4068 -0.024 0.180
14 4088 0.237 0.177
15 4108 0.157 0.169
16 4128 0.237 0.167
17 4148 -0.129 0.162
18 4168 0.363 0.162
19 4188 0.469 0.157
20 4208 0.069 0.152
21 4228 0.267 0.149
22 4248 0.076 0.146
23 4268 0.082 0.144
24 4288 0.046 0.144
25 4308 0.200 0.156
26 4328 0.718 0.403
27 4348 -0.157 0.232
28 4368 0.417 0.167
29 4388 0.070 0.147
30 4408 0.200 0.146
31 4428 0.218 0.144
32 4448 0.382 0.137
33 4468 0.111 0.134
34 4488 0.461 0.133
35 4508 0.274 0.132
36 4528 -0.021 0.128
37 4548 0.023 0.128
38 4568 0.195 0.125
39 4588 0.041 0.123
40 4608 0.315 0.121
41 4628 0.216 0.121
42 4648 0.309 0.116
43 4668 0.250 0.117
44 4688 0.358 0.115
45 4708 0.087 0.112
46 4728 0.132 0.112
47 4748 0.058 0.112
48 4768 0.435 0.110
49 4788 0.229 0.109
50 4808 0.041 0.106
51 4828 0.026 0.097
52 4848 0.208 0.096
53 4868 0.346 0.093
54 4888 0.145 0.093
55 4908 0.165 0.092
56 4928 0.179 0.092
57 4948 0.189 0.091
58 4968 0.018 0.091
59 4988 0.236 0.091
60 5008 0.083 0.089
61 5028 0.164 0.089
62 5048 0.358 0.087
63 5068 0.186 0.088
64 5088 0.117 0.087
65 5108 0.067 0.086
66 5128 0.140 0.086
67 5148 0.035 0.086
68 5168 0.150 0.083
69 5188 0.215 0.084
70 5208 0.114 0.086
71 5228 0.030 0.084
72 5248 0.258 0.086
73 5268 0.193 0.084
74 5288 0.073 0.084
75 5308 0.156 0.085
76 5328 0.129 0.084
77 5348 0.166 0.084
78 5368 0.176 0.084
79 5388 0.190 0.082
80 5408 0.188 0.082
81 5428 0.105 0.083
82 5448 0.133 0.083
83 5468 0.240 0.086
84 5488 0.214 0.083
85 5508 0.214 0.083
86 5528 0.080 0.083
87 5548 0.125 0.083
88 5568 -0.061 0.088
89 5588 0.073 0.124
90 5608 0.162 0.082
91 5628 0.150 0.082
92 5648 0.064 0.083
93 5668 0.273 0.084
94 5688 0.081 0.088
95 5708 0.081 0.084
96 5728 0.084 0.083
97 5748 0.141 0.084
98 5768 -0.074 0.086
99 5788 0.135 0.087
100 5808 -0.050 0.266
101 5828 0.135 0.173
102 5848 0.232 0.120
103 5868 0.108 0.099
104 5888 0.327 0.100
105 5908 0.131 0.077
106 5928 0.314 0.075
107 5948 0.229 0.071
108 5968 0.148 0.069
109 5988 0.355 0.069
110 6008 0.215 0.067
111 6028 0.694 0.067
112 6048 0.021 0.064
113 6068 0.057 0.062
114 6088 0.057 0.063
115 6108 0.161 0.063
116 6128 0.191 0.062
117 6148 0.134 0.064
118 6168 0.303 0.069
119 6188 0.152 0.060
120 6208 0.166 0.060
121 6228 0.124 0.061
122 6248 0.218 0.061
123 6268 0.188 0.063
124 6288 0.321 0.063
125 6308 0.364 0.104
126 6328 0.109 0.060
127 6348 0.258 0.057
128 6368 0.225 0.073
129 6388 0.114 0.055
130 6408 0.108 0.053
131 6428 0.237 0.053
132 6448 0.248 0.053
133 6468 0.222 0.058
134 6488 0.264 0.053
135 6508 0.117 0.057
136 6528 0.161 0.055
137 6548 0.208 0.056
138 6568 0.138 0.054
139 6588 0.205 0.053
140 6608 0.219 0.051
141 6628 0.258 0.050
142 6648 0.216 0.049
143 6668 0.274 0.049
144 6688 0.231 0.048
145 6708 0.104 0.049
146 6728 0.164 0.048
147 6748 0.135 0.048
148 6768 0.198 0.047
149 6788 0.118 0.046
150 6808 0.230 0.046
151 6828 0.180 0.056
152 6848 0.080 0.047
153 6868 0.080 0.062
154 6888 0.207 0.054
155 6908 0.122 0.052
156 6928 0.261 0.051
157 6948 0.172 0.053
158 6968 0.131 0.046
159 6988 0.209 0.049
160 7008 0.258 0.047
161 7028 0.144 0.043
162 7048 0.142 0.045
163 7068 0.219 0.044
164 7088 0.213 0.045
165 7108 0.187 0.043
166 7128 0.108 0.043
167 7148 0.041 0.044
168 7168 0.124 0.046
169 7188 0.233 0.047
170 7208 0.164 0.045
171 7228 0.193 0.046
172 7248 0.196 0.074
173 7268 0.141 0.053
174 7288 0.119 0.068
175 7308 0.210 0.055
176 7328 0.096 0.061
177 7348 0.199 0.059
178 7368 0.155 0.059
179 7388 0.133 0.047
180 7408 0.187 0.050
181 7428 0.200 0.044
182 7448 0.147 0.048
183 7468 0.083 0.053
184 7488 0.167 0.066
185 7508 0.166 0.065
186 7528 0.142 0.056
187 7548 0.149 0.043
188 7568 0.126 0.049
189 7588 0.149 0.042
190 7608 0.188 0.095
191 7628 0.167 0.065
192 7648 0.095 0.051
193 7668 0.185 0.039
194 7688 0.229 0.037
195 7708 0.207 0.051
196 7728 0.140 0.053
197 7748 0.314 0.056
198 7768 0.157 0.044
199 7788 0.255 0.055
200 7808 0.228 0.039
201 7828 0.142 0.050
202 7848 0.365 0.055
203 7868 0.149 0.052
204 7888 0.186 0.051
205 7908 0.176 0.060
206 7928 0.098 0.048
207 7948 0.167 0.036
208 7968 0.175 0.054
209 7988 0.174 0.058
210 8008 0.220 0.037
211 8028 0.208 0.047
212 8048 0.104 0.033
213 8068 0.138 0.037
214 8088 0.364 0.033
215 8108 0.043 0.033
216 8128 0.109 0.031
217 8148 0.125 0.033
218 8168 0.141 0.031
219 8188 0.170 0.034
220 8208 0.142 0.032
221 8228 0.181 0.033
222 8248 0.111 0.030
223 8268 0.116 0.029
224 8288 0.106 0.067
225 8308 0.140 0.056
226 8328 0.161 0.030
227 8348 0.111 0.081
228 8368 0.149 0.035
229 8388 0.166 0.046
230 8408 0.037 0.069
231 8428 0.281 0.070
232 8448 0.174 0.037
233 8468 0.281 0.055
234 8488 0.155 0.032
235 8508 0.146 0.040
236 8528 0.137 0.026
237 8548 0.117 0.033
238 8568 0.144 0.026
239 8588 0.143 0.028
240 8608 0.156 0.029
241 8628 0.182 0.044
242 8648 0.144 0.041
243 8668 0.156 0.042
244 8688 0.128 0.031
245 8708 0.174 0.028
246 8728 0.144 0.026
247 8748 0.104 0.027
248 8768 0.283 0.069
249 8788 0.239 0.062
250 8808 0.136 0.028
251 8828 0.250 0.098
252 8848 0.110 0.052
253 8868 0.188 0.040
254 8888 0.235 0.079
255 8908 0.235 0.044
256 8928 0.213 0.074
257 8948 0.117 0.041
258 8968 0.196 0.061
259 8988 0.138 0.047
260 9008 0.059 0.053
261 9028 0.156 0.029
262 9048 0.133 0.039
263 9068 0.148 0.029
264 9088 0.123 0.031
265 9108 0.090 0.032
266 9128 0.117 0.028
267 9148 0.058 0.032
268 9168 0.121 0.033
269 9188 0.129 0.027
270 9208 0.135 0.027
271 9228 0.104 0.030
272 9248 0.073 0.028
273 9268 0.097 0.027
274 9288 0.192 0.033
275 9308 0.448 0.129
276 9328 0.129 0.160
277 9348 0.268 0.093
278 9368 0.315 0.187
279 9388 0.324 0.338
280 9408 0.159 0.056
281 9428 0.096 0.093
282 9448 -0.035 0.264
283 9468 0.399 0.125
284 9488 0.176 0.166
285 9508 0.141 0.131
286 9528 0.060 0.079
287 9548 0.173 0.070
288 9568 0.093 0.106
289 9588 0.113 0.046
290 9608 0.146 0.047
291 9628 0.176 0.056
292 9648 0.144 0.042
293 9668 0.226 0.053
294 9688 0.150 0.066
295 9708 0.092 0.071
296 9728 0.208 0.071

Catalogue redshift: 0.615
